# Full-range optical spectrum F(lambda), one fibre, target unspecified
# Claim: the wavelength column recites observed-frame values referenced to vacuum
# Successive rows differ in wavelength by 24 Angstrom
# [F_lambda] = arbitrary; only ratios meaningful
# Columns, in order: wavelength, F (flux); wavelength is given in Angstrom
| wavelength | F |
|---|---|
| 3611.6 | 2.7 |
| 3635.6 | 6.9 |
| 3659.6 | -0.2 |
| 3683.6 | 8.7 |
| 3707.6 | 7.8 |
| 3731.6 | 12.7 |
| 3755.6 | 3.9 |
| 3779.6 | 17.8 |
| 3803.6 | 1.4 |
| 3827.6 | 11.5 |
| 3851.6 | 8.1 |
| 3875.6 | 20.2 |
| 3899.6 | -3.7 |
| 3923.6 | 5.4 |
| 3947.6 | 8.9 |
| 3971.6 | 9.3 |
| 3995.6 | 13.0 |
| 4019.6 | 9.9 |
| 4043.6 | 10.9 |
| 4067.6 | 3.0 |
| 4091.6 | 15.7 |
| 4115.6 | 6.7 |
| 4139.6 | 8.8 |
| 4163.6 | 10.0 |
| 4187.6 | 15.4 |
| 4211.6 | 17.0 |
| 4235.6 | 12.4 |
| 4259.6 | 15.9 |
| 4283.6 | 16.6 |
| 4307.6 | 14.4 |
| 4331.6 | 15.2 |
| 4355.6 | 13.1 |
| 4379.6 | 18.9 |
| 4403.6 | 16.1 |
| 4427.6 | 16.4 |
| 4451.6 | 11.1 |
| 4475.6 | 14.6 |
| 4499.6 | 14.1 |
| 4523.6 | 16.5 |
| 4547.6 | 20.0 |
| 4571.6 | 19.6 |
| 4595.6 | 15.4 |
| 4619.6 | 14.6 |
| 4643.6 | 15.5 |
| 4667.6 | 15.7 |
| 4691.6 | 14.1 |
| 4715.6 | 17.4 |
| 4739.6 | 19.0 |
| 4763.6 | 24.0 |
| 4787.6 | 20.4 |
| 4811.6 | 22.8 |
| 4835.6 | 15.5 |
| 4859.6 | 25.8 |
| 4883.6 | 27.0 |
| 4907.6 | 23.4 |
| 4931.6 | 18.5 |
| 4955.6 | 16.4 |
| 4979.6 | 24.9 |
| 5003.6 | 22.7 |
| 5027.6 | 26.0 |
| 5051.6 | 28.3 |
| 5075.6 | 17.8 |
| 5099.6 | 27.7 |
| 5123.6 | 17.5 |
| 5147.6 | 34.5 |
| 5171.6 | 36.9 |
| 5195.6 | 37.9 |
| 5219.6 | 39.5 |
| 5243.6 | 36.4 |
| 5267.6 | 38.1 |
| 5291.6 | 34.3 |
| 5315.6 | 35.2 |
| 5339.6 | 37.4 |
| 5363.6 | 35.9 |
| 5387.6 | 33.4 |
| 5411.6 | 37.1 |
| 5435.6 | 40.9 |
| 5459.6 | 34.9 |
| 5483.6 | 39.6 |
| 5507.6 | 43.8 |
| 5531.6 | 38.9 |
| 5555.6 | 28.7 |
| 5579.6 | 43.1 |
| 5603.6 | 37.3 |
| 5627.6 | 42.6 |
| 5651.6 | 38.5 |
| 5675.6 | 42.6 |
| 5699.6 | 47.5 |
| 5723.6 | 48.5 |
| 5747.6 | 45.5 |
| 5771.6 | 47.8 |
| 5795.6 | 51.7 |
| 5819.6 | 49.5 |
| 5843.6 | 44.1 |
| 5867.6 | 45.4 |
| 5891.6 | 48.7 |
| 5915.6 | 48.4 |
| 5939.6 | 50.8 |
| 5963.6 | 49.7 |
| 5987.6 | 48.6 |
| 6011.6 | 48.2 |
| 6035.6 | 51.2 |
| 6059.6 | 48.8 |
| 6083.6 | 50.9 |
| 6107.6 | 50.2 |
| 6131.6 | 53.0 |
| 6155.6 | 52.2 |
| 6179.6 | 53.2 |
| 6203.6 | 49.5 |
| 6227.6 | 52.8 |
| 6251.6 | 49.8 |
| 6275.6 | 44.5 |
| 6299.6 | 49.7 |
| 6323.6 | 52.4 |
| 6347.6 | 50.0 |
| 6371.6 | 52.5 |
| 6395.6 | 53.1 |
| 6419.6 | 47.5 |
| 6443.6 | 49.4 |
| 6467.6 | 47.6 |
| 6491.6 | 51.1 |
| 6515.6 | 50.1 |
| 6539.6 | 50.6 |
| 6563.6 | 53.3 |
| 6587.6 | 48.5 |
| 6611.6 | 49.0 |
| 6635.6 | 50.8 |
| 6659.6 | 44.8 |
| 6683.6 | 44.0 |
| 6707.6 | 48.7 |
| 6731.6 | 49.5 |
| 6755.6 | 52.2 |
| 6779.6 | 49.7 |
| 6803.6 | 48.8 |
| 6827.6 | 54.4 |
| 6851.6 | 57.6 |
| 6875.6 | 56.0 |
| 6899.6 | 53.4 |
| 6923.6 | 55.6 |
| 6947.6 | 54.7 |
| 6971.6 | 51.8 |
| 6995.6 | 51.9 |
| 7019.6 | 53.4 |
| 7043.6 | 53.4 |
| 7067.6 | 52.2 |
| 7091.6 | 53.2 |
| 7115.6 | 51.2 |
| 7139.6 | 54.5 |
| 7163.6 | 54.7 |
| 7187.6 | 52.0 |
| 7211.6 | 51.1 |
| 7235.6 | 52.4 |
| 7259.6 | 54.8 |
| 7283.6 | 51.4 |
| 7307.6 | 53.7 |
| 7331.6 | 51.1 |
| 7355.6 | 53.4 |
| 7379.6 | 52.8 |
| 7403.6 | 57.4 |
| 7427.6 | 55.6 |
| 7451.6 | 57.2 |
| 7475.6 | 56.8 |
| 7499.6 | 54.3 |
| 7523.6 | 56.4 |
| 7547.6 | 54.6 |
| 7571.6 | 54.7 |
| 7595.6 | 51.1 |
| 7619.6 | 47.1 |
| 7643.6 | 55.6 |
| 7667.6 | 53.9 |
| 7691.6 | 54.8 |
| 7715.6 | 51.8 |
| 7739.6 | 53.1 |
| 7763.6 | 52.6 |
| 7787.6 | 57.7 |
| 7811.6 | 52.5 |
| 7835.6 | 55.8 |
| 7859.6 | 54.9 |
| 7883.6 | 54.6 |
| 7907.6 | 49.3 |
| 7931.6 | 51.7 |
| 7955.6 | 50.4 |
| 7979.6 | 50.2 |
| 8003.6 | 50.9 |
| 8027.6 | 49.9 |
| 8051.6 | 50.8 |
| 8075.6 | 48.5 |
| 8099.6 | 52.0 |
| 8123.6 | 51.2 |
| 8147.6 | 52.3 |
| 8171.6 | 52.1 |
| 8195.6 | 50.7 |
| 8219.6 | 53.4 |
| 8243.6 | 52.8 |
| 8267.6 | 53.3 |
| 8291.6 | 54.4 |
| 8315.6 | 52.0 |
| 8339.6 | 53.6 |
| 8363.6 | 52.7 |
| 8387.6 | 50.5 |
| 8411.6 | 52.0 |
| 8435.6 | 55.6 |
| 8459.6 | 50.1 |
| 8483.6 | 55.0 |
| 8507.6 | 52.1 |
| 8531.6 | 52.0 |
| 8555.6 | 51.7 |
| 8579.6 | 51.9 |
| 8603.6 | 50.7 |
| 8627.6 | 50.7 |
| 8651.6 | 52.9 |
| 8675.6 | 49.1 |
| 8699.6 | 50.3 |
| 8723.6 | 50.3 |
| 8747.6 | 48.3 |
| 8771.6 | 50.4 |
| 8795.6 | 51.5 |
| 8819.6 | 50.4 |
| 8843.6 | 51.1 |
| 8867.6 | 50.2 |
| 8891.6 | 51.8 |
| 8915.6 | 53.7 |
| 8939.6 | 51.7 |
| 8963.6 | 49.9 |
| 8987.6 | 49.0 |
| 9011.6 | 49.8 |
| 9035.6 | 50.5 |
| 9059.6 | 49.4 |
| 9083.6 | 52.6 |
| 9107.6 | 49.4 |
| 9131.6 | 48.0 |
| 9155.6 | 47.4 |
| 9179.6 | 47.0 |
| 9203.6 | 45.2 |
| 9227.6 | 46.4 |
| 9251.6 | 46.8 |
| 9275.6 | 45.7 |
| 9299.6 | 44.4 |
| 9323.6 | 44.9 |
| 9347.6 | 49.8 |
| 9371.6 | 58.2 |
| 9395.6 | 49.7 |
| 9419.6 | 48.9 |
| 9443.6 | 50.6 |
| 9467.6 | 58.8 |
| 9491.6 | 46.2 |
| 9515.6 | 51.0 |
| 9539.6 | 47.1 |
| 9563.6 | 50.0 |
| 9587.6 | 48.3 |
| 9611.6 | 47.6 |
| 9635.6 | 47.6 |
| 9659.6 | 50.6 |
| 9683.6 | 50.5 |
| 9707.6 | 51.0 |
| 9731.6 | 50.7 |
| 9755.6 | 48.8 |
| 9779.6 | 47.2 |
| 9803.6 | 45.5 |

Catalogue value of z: 0.29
